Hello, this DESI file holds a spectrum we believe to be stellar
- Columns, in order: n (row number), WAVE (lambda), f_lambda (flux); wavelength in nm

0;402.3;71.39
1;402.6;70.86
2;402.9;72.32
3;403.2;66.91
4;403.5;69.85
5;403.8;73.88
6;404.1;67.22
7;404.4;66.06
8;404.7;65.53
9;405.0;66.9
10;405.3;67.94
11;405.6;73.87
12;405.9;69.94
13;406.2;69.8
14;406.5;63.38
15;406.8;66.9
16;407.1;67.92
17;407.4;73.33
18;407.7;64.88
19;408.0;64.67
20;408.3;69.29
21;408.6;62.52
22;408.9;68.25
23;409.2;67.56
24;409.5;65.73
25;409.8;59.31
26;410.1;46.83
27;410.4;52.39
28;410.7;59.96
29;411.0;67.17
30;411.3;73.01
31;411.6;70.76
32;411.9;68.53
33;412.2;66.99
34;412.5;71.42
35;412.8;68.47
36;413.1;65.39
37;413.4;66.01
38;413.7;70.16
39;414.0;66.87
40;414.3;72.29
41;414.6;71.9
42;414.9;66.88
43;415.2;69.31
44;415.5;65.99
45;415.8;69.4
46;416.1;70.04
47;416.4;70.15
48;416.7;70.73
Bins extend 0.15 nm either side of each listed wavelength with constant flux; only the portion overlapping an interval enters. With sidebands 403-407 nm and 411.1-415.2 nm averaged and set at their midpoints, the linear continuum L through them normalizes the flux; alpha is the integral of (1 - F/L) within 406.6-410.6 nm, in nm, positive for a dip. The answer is 0.29 nm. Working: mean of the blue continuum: 68.4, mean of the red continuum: 69.1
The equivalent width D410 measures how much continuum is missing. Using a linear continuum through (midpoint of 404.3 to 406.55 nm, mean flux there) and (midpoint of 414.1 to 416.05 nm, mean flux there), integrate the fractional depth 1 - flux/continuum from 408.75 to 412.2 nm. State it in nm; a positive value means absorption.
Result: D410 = 0.25 nm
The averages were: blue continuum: 68.2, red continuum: 69.3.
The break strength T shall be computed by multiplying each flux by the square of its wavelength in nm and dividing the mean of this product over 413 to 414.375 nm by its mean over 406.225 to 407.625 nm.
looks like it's 1.0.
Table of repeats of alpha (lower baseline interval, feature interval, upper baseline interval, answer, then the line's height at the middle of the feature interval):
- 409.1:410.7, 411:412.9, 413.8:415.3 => -0.20 nm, 63.2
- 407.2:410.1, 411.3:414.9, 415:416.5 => -0.08 nm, 67.5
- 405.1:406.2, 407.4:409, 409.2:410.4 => -0.10 nm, 62.7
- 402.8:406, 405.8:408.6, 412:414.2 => 0.05 nm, 68.7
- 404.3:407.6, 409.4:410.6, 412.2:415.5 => 0.22 nm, 68.5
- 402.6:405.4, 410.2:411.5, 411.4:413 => 0.12 nm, 69.1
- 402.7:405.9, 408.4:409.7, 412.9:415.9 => 0.05 nm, 68.8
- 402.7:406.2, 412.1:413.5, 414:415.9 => 0.03 nm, 69.1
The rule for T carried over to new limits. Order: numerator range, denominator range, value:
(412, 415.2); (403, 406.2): 1.04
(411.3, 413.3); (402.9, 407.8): 1.04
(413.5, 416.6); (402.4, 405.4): 1.06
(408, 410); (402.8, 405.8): 0.96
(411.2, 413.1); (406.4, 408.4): 1.06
